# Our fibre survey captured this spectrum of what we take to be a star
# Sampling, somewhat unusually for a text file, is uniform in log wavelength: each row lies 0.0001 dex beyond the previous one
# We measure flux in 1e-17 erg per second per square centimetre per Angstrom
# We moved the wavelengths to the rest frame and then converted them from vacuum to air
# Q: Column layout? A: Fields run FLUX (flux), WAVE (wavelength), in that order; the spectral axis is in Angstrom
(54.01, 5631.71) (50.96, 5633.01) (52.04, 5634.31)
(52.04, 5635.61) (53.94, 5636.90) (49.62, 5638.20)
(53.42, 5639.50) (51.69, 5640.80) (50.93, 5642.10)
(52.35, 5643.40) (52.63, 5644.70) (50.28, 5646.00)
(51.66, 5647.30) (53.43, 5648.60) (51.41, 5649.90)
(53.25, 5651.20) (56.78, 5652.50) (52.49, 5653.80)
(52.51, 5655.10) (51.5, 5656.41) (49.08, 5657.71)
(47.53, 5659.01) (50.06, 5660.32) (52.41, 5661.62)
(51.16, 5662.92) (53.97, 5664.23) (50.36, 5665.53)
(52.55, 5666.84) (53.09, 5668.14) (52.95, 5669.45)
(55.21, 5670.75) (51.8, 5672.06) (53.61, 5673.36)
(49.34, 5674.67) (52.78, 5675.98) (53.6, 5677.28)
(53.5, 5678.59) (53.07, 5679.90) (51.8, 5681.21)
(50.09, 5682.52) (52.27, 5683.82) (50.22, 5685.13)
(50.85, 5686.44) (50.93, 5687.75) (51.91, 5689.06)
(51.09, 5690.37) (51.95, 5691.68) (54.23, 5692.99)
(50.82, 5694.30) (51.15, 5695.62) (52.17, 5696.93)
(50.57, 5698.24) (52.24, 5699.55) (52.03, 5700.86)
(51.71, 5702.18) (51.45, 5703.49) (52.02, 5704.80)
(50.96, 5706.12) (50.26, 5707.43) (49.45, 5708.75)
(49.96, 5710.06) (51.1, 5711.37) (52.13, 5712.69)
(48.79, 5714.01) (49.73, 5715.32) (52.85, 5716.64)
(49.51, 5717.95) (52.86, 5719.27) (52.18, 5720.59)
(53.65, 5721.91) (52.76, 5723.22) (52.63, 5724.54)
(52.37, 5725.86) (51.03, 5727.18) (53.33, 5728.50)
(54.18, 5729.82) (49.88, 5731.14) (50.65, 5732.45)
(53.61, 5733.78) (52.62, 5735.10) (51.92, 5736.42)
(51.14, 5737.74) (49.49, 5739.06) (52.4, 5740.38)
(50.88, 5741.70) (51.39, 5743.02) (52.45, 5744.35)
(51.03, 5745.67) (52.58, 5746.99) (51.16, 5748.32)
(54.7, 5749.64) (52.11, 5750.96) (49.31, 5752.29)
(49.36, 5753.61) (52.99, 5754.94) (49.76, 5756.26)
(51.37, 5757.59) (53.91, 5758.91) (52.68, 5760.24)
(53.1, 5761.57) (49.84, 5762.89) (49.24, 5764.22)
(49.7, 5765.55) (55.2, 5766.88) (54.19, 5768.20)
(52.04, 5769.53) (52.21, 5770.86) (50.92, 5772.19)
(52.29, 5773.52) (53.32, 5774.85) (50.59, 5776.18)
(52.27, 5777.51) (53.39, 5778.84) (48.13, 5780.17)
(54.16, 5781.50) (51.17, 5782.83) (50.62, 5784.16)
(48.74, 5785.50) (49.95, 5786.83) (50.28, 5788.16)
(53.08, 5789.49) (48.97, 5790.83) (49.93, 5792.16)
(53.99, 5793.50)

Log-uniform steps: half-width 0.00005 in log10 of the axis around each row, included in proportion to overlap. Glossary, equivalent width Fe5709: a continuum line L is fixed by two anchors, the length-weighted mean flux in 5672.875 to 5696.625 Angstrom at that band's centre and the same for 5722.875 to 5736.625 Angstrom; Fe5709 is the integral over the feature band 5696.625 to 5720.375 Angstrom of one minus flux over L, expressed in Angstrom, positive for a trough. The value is 0.4 Angstrom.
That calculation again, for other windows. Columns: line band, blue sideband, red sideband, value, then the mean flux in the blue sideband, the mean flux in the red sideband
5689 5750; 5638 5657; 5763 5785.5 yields 0.3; 52.3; 51.7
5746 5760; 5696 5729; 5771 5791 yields -0.1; 51.5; 51.3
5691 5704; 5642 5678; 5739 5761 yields 0.0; 52.1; 51.7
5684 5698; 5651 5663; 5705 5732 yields 0.0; 51.7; 51.5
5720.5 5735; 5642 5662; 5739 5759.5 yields -0.2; 51.8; 51.6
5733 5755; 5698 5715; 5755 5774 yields 0.0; 51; 51.9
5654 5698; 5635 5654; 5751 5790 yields 0.3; 52.4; 51.5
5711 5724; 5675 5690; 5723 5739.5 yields 0.1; 51.8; 52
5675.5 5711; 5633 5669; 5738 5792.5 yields 0.1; 51.9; 51.5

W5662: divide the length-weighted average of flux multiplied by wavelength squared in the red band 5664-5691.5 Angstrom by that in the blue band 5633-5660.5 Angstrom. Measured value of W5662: 1.0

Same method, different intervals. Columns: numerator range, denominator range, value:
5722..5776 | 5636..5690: 1.03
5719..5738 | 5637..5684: 1.03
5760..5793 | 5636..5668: 1.03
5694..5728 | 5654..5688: 1.01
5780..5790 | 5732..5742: 1.00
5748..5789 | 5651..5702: 1.03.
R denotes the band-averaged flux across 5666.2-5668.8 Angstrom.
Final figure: 52.8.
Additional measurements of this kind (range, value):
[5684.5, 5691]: 51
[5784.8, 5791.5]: 50.2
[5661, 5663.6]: 51.8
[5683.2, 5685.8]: 51.2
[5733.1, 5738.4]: 52.2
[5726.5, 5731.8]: 52.2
